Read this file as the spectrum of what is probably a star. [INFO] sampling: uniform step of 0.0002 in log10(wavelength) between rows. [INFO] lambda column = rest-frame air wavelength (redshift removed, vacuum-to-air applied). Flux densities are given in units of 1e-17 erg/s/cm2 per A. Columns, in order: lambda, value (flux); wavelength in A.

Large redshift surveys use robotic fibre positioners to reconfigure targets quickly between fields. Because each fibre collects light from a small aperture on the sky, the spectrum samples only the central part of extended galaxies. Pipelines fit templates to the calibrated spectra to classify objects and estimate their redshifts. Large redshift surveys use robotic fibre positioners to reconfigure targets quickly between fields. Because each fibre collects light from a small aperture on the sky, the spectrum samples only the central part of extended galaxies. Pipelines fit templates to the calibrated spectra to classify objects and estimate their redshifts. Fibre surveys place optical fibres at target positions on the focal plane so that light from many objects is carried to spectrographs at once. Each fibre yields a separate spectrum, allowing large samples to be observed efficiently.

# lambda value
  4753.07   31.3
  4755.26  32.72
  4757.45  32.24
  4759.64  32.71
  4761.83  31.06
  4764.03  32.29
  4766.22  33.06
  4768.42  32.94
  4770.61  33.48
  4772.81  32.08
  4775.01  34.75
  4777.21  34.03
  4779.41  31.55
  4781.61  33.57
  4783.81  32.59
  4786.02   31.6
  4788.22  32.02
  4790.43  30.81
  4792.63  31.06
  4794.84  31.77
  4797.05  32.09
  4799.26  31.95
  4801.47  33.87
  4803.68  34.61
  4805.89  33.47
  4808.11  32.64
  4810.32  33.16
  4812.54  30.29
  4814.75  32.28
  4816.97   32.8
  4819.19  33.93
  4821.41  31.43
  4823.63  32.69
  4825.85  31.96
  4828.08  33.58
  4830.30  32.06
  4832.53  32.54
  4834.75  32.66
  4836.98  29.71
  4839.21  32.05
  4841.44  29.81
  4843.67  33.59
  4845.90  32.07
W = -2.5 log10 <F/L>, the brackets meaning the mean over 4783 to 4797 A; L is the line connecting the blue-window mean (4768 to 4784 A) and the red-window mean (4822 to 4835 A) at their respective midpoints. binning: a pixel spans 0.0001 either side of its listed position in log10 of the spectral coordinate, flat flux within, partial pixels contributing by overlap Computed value 0.05 mag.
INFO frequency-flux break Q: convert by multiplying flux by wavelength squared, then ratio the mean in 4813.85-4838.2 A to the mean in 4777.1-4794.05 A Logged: 1.03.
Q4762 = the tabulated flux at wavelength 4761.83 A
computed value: 31.06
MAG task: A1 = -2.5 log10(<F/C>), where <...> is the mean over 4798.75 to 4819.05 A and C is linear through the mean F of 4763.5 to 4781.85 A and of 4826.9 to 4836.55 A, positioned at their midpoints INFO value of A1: -0.01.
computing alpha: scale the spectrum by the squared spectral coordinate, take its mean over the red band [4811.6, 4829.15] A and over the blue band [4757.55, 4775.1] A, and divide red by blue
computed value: 1.0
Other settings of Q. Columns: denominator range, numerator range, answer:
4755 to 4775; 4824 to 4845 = 1.01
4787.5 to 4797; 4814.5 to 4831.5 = 1.05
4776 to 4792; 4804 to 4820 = 1.03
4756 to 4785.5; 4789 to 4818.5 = 1.00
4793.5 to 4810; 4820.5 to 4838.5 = 0.99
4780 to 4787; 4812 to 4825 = 1.01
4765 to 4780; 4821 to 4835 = 1.00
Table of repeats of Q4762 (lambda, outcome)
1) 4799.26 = 31.95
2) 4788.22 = 32.02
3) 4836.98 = 29.71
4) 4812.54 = 30.29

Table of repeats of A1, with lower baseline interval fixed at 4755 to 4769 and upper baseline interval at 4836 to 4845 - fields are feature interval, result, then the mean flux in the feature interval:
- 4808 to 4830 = -0.029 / 32.5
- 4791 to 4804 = -0.016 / 32.4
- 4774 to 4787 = -0.029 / 33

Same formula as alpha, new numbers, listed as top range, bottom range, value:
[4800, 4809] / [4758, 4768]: 1.06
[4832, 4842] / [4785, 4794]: 1.02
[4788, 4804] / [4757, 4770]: 1.01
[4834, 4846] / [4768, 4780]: 0.98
